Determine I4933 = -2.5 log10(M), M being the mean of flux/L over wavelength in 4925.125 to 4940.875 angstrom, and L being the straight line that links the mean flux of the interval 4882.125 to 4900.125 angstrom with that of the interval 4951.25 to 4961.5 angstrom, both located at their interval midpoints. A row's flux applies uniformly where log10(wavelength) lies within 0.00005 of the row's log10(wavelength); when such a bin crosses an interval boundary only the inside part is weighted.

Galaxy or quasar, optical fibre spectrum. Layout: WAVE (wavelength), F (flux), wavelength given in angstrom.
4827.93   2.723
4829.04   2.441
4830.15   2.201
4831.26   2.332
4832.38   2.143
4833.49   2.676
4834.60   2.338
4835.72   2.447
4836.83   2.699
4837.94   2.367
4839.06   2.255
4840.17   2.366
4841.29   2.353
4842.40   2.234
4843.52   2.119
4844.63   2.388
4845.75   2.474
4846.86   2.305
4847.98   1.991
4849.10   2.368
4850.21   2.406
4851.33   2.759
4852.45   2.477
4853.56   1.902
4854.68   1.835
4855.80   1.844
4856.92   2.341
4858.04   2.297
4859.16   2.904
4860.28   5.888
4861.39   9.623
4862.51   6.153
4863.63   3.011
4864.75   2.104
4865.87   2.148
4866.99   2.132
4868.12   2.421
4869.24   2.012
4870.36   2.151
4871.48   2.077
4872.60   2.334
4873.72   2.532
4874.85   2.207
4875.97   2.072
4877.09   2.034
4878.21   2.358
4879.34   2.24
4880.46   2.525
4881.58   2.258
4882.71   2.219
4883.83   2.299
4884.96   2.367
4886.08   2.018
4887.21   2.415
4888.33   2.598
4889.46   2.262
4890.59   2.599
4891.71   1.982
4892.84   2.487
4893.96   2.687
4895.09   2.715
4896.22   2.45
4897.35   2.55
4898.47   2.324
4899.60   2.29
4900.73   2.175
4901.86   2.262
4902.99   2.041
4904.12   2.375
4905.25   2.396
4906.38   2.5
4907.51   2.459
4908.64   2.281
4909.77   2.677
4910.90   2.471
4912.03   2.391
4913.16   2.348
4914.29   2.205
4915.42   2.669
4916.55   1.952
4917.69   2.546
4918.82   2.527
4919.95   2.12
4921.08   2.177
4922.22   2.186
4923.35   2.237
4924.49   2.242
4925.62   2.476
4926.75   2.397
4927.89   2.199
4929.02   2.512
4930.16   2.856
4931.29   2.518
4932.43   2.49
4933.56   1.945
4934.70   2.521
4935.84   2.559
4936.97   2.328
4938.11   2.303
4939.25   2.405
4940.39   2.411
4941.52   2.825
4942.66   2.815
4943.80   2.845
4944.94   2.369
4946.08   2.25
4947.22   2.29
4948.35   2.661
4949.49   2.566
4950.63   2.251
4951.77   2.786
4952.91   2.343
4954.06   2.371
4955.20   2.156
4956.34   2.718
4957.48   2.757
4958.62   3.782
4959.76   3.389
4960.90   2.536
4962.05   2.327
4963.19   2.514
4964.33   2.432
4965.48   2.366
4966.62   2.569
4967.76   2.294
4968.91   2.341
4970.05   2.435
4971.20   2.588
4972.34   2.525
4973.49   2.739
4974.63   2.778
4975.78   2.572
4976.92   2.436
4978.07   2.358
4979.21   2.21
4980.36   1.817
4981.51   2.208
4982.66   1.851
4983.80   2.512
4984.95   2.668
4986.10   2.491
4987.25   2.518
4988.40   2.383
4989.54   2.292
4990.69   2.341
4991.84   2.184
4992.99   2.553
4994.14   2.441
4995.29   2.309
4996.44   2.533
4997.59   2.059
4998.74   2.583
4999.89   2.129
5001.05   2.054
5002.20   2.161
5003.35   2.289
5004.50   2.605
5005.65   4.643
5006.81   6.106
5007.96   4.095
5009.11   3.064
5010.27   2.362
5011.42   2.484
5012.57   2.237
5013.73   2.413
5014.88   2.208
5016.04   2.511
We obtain 0.09 mag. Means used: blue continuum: 2.39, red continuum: 2.76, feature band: 2.42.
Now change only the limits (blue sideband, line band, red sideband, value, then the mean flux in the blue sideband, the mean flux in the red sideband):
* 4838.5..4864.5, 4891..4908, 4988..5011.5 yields 0.21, 2.96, 2.76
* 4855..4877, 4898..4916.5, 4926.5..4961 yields 0.18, 3.03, 2.56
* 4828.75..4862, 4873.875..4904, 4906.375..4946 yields 0.10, 2.7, 2.42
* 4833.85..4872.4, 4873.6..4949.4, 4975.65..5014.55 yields 0.12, 2.74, 2.59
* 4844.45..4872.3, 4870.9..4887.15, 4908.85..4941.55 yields 0.21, 2.88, 2.39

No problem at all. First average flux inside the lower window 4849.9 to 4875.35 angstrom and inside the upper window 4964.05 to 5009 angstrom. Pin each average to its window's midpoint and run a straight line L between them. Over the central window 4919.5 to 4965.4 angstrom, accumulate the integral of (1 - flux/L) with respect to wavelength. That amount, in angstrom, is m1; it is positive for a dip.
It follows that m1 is 3.6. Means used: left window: 2.94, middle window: 2.5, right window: 2.58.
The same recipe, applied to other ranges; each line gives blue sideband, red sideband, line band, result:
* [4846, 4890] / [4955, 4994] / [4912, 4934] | 1.91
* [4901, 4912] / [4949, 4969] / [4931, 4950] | 0.29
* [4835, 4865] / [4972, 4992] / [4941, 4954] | -0.10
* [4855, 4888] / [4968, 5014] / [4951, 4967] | -0.03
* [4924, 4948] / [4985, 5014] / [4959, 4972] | 0.12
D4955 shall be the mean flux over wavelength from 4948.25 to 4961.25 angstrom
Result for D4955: 2.7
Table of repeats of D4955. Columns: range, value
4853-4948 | 2.53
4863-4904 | 2.32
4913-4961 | 2.49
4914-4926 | 2.3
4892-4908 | 2.4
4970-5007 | 2.52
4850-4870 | 3.13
